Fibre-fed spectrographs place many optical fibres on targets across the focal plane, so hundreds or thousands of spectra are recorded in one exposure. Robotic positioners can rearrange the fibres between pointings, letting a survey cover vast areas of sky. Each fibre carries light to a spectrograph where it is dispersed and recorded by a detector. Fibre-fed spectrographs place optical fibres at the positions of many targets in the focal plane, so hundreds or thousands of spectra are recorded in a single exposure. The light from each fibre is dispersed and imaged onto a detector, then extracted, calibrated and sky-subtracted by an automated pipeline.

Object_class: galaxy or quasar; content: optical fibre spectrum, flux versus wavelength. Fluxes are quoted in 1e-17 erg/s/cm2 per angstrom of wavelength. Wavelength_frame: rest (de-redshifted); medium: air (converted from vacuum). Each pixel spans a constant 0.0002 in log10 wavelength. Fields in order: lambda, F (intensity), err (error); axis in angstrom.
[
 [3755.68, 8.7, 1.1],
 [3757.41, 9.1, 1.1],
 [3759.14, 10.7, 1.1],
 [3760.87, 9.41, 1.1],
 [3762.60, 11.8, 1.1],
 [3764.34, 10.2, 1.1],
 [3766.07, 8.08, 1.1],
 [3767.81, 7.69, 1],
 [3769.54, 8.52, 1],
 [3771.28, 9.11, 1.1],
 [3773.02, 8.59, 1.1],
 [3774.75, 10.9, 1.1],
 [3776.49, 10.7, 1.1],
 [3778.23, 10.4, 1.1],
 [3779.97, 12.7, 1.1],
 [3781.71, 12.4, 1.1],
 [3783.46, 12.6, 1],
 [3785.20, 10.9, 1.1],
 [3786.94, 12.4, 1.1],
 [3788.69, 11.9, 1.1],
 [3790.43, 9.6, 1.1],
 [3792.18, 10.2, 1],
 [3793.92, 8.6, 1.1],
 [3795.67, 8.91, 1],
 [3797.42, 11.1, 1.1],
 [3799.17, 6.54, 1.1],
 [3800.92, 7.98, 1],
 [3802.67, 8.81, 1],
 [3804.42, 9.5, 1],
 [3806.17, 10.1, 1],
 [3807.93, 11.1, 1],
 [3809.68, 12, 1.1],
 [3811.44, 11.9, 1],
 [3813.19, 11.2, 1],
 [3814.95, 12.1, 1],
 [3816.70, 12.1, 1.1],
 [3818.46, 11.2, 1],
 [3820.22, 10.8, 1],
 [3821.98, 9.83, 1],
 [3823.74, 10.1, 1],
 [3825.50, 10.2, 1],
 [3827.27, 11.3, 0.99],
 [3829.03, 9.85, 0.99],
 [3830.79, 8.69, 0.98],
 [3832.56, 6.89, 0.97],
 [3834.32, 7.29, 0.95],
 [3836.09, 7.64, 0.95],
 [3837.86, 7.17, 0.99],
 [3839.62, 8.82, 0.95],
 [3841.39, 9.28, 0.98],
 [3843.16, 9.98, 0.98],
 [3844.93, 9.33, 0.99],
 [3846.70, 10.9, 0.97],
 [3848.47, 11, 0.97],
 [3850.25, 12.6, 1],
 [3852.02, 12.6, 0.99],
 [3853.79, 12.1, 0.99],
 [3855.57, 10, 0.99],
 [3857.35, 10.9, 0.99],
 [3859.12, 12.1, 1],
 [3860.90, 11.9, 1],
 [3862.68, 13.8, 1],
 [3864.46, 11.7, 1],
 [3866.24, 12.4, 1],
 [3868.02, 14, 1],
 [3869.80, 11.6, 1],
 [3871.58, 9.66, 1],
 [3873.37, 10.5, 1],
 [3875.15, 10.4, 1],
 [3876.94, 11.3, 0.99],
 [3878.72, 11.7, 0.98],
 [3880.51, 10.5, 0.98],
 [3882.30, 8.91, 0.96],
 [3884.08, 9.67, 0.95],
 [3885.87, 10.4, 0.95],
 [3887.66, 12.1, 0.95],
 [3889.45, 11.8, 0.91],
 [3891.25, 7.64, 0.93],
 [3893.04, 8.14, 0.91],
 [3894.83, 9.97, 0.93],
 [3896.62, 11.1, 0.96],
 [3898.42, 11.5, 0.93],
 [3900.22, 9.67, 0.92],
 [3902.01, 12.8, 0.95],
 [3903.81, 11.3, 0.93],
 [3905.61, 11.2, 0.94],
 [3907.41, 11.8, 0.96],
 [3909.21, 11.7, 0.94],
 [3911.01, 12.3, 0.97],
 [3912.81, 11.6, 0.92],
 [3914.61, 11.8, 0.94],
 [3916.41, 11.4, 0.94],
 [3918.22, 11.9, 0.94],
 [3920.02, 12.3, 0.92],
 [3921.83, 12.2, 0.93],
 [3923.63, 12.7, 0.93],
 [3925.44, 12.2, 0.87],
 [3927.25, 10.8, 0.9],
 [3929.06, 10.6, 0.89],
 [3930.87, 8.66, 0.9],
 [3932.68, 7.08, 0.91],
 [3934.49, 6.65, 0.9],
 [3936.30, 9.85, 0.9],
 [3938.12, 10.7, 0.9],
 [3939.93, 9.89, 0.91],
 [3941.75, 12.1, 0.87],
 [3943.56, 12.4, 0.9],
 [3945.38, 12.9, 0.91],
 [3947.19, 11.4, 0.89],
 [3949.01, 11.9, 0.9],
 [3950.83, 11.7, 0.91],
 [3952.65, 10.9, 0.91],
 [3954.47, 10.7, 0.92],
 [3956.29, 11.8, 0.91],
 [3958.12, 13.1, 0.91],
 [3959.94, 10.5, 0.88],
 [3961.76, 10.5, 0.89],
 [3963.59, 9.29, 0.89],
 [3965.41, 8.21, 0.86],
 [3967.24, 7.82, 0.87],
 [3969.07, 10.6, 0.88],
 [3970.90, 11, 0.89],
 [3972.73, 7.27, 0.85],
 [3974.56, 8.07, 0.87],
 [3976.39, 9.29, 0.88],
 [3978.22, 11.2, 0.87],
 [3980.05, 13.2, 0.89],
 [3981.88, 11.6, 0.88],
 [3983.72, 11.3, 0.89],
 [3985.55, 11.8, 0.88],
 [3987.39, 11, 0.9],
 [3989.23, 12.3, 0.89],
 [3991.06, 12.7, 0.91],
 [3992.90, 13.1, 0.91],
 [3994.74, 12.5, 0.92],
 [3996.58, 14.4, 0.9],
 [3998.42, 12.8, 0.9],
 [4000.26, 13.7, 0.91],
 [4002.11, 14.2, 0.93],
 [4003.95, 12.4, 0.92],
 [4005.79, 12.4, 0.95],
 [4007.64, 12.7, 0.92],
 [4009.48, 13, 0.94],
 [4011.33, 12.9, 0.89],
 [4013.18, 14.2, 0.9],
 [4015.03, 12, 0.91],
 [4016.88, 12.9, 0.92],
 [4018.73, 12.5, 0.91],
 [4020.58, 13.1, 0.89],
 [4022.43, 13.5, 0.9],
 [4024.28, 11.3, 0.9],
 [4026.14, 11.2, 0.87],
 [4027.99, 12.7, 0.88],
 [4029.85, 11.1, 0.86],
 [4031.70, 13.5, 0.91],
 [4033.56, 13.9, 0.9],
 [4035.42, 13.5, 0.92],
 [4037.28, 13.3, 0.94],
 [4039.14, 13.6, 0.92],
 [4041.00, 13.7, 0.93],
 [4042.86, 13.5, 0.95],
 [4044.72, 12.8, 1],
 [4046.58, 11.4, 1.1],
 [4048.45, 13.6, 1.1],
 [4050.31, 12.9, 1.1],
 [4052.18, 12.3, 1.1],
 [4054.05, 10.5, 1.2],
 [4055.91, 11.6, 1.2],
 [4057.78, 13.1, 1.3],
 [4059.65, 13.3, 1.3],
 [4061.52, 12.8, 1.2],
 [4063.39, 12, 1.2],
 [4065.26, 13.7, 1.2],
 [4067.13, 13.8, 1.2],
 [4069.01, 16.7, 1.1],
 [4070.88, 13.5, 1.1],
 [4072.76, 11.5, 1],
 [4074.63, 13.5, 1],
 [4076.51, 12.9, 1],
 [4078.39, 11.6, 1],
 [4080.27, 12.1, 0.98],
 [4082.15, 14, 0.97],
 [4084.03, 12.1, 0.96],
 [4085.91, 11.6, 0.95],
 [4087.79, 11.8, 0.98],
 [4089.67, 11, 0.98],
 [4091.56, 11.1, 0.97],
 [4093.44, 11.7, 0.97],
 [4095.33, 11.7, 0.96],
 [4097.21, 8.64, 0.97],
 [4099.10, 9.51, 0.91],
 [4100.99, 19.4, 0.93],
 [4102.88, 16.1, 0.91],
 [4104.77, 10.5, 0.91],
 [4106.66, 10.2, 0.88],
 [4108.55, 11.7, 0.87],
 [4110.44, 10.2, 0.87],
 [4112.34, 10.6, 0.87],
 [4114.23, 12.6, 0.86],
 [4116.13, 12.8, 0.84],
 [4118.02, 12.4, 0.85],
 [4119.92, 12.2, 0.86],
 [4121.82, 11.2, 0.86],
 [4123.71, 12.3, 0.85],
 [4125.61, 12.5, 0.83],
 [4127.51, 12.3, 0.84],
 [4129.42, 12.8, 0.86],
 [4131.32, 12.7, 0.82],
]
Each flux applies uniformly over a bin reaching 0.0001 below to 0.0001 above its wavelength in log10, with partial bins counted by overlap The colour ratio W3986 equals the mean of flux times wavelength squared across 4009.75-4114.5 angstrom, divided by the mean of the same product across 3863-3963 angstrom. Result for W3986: 1.23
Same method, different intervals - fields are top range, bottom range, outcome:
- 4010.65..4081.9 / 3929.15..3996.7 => 1.25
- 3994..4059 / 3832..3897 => 1.33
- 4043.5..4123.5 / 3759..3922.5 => 1.32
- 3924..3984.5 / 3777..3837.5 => 1.11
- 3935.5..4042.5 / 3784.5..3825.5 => 1.26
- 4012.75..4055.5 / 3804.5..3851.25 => 1.39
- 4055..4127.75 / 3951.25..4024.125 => 1.11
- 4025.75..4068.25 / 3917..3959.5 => 1.22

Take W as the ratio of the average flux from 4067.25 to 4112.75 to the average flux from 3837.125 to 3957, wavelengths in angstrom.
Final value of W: 1.12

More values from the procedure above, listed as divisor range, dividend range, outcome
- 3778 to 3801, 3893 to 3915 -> 1.07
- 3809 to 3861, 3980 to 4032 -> 1.22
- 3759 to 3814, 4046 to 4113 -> 1.21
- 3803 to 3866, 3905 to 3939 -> 1.04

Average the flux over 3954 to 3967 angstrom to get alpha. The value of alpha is 10.4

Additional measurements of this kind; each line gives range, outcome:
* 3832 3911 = 10.7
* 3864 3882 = 11.3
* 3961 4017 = 11.6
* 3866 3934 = 10.9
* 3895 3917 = 11.5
